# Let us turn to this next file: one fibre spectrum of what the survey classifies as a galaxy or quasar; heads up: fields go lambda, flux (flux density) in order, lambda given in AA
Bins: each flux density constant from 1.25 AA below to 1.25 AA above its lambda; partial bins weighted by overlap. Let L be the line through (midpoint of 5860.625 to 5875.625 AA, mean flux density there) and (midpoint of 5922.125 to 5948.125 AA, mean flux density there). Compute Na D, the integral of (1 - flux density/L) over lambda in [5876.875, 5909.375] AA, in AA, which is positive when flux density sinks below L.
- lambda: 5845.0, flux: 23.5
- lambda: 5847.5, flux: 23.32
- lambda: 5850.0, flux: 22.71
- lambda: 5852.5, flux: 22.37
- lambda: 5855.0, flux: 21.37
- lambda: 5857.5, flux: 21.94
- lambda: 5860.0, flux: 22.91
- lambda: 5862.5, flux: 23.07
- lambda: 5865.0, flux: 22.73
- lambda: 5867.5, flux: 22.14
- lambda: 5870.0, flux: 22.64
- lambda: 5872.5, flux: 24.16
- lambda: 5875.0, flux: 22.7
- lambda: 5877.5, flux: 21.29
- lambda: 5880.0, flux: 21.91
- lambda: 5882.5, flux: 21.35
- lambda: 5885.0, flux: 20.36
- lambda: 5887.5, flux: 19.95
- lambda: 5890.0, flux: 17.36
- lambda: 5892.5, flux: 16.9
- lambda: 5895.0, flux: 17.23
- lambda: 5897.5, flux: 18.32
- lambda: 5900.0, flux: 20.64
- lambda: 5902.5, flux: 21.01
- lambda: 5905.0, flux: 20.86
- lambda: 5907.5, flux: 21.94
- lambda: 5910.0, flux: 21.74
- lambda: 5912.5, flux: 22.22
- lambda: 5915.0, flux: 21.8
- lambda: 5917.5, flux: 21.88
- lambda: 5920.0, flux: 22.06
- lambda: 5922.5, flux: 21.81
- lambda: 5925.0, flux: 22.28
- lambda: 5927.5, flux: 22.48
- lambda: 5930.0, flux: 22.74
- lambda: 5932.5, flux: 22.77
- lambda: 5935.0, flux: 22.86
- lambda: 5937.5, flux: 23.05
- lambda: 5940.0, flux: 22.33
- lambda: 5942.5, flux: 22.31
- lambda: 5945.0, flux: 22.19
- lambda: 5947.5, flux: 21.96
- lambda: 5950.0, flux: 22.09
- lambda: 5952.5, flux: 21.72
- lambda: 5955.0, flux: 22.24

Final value 4.0 AA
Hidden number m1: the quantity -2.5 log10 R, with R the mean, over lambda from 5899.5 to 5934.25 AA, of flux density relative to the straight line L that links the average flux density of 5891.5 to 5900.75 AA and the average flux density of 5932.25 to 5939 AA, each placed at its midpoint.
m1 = -0.07 mag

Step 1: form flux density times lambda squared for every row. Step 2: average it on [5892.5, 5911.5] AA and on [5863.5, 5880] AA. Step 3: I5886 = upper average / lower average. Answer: 0.9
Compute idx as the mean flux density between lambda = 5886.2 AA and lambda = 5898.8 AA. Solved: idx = 18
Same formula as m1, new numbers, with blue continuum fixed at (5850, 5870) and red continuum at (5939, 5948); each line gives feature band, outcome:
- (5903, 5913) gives 0.034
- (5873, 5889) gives 0.051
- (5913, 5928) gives 0.011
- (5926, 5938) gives -0.025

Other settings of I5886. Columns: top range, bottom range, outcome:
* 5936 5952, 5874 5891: 1.10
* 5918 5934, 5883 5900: 1.21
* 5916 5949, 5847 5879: 1.02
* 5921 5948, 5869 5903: 1.12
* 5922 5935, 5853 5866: 1.03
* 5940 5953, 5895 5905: 1.14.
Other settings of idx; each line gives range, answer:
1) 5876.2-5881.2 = 21.6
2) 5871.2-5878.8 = 22.7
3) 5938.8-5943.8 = 22.3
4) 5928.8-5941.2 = 22.8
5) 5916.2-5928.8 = 22.1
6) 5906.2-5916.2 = 21.9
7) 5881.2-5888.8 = 20.5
